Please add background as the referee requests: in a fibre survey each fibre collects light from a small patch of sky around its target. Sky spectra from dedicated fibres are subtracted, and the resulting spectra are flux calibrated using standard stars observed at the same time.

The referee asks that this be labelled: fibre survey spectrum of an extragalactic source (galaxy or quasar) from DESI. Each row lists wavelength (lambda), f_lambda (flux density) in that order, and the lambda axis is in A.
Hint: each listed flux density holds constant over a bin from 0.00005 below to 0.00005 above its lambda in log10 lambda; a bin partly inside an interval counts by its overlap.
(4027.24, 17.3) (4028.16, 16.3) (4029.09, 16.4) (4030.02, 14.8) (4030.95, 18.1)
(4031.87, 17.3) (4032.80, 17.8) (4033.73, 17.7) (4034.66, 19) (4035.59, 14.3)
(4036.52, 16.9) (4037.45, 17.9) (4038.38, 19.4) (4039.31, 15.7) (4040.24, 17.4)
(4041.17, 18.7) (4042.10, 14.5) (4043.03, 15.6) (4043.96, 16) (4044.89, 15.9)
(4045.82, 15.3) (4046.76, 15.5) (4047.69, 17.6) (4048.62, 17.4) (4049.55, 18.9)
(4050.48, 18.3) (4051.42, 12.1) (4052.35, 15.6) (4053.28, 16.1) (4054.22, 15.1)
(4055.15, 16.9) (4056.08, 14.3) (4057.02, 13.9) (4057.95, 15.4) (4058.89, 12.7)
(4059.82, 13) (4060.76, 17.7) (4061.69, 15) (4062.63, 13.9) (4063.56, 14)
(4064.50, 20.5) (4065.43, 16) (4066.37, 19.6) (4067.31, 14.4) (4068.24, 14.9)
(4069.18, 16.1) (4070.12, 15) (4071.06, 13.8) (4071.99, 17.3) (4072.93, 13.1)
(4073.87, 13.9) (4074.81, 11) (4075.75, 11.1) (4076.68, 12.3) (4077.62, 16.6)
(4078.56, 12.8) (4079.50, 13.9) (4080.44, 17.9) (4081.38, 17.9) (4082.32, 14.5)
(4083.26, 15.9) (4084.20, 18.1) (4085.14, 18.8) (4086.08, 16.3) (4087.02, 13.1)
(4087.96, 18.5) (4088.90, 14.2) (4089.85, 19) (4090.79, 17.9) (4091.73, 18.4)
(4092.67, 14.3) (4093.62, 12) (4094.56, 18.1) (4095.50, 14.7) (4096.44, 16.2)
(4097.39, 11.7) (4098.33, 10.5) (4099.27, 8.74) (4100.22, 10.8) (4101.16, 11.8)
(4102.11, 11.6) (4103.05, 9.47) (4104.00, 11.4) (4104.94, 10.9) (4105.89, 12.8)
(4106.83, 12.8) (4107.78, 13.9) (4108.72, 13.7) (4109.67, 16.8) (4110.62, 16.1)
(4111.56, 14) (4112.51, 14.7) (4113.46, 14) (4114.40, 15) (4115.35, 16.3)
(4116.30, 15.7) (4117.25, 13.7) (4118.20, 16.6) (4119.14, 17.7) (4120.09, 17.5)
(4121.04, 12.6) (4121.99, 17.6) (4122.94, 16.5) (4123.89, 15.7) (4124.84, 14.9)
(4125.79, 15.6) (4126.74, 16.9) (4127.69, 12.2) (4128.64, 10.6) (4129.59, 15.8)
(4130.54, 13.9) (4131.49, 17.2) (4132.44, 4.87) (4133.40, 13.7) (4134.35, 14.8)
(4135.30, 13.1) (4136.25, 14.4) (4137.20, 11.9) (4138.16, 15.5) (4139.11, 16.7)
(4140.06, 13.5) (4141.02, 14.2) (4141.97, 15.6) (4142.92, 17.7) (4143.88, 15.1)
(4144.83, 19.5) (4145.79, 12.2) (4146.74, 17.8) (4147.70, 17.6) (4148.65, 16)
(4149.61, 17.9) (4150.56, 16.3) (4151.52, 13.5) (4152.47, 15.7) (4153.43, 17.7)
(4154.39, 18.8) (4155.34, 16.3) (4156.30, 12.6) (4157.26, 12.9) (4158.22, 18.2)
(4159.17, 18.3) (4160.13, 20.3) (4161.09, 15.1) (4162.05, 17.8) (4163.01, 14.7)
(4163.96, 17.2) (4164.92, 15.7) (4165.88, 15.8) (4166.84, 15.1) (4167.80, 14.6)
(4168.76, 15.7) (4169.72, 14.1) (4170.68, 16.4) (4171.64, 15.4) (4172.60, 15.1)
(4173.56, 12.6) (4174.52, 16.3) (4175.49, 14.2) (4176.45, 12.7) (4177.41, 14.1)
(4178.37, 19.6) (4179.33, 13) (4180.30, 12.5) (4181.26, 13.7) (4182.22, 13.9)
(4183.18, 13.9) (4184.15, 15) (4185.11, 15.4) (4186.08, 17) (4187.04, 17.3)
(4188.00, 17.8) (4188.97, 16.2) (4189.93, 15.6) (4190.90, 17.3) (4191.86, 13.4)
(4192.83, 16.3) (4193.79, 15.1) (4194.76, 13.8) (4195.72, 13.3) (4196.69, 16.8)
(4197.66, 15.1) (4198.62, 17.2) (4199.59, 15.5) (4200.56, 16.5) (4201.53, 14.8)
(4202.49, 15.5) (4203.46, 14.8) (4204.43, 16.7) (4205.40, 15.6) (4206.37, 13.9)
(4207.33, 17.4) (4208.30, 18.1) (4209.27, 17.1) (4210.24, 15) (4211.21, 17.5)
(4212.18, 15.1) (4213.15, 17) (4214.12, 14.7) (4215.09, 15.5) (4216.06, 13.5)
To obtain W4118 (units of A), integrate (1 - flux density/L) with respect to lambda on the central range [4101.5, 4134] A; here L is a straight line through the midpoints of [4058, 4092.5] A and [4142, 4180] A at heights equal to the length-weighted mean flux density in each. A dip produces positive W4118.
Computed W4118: 3.1 A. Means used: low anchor 15.5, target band 14.2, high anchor 15.9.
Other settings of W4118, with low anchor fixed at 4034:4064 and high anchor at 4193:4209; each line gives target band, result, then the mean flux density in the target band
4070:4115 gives 4.40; 14.3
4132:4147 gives 1.33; 14.4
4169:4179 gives 0.44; 15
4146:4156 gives -0.51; 16.6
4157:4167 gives -0.54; 16.6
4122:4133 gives 1.14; 14.2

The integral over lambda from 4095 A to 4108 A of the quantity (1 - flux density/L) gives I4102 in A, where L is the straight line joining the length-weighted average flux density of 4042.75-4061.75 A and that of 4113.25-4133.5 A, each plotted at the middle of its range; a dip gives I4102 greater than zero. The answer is 2.7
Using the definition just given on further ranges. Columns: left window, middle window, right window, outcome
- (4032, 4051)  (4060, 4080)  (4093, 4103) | -0.18 A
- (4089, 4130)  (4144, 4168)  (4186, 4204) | -1.92 A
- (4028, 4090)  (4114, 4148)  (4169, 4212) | 1.38 A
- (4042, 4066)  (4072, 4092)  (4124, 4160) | 0.04 A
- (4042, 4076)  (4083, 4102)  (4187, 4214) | 0.75 A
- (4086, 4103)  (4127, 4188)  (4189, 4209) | -0.56 A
